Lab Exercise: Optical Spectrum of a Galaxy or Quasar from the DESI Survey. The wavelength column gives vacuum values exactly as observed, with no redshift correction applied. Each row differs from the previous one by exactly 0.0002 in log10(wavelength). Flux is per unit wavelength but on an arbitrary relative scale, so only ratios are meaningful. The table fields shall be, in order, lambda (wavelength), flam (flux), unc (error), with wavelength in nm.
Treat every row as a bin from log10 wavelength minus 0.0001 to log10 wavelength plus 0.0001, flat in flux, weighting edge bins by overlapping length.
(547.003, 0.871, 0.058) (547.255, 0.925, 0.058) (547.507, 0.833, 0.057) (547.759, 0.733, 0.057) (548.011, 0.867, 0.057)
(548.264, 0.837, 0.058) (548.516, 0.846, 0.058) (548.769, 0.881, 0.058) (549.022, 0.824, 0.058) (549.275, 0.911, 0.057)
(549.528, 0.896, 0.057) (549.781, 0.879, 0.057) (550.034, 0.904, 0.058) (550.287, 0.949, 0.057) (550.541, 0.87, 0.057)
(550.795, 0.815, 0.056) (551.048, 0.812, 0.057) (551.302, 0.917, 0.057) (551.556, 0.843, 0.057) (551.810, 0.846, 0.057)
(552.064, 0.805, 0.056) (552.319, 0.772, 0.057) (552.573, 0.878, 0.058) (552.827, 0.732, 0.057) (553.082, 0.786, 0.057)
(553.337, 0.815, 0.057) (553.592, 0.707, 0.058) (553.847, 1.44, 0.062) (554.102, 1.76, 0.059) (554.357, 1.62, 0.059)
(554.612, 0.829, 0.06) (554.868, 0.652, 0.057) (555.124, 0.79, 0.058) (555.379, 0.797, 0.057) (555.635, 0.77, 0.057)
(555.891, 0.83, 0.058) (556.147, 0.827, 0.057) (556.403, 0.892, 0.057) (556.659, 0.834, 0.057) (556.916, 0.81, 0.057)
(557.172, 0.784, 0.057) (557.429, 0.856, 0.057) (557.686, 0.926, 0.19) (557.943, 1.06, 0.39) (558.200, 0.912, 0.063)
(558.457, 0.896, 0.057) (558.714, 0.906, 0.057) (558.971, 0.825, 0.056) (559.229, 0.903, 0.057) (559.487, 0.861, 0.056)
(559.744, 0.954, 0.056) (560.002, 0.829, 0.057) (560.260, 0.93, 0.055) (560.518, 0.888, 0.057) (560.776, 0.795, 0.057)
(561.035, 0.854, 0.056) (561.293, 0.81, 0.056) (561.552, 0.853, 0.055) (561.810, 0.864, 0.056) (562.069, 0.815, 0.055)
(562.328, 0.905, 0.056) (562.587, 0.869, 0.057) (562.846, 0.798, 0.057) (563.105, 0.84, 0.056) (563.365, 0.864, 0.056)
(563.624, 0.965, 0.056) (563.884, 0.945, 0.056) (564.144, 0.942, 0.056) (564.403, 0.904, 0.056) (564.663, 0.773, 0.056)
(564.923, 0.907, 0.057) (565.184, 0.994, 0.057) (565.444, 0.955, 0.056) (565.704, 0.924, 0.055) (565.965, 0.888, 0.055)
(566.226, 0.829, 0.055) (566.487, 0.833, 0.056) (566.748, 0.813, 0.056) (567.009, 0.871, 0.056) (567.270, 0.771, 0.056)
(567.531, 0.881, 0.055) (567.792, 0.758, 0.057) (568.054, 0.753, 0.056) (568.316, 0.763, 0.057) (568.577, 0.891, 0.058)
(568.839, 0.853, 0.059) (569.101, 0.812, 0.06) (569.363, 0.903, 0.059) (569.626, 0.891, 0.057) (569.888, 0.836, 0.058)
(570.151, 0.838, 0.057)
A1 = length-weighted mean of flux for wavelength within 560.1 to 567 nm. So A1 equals 0.875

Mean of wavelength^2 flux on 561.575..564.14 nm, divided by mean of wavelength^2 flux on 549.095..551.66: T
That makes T 1.04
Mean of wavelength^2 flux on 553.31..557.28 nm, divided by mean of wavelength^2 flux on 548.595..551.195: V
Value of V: 1.11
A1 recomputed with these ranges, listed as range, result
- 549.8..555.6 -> 0.921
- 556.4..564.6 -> 0.877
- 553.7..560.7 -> 0.938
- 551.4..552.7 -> 0.831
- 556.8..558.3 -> 0.892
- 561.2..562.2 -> 0.836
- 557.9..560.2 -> 0.9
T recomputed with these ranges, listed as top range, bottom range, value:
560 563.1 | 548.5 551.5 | 1.01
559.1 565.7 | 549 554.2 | 1.01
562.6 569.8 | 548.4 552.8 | 1.06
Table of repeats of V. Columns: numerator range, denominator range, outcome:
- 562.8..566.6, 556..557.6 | 1.10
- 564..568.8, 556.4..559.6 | 1.00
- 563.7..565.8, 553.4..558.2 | 1.00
